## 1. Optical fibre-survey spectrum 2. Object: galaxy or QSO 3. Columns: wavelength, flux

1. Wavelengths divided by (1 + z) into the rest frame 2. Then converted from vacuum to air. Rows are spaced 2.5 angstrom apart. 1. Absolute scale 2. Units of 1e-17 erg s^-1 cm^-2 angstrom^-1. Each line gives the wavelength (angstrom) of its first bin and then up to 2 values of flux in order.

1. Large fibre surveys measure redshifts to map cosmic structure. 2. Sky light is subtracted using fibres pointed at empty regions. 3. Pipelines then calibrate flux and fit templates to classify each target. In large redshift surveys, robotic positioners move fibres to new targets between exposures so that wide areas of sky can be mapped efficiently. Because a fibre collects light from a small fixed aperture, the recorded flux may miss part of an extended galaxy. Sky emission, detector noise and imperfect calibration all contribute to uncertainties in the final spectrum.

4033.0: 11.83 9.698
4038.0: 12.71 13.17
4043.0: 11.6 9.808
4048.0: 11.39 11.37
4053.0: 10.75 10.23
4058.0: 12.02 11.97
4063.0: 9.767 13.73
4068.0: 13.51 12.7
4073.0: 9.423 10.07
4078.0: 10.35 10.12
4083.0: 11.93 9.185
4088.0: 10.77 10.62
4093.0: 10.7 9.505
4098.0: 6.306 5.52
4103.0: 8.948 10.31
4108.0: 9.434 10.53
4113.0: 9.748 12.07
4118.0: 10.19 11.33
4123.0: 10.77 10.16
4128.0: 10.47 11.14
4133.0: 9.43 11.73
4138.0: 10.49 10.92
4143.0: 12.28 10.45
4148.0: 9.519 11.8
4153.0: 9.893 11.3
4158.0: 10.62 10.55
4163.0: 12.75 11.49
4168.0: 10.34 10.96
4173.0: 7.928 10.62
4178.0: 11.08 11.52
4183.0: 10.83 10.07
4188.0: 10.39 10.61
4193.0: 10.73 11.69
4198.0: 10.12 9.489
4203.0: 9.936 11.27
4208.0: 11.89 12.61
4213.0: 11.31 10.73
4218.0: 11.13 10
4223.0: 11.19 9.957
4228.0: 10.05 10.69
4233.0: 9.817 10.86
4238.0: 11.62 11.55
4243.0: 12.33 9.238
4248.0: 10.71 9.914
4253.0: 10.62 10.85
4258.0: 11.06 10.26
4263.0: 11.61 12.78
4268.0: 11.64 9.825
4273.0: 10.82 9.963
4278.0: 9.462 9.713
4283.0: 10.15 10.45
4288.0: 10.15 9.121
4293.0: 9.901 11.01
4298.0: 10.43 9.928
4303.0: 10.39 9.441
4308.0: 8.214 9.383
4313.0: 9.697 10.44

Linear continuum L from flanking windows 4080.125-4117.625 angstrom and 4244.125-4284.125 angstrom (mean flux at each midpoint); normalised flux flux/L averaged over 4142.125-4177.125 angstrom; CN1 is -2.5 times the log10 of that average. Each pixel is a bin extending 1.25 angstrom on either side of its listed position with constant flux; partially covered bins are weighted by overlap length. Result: -0.075 mag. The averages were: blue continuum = 9.71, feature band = 10.7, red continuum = 10.5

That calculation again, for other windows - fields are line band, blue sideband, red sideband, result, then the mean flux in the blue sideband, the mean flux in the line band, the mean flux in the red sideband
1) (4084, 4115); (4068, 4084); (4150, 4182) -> 0.16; 11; 9.39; 10.8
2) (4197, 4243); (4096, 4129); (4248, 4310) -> -0.08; 9.67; 10.8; 10.3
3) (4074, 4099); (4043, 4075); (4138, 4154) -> 0.12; 11.4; 9.99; 10.8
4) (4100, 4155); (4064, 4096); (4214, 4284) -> 0.05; 11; 10.4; 10.7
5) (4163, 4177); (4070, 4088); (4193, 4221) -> 0.03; 10.5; 10.5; 10.9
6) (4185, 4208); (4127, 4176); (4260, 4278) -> 0.02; 10.7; 10.6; 10.9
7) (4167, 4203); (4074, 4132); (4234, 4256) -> 0.01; 10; 10.4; 10.8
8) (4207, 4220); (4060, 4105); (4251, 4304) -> -0.10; 10.3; 11.4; 10.5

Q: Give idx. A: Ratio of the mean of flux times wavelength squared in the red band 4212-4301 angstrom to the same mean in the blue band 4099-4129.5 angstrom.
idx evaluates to 1.1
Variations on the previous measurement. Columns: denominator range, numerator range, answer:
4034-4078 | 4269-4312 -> 0.97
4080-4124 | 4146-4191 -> 1.12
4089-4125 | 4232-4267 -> 1.21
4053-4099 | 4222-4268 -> 1.10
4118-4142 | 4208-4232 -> 1.06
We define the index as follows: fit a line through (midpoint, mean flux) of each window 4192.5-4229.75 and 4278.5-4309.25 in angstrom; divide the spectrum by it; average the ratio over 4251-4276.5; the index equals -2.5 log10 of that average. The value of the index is -0.07 mag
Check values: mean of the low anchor 10.8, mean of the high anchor 9.9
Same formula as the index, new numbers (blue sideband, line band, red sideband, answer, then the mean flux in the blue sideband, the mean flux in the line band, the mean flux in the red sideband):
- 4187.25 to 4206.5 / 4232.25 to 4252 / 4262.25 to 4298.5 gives -0.03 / 10.5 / 10.8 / 10.5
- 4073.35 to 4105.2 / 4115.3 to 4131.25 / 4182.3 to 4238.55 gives -0.10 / 9.52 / 10.8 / 10.7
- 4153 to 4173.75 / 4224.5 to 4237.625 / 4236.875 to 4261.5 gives 0.04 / 10.8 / 10.4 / 10.8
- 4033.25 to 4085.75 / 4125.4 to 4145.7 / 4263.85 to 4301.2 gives 0.01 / 11.3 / 10.8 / 10.4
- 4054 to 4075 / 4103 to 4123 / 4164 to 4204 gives 0.07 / 11.6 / 10.4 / 10.5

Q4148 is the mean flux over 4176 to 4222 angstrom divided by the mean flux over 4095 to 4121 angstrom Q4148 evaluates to 1.16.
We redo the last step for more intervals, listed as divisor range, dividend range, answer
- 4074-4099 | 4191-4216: 1.10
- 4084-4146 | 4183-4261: 1.06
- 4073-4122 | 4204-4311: 1.07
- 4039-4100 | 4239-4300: 0.98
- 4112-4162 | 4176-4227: 1.01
